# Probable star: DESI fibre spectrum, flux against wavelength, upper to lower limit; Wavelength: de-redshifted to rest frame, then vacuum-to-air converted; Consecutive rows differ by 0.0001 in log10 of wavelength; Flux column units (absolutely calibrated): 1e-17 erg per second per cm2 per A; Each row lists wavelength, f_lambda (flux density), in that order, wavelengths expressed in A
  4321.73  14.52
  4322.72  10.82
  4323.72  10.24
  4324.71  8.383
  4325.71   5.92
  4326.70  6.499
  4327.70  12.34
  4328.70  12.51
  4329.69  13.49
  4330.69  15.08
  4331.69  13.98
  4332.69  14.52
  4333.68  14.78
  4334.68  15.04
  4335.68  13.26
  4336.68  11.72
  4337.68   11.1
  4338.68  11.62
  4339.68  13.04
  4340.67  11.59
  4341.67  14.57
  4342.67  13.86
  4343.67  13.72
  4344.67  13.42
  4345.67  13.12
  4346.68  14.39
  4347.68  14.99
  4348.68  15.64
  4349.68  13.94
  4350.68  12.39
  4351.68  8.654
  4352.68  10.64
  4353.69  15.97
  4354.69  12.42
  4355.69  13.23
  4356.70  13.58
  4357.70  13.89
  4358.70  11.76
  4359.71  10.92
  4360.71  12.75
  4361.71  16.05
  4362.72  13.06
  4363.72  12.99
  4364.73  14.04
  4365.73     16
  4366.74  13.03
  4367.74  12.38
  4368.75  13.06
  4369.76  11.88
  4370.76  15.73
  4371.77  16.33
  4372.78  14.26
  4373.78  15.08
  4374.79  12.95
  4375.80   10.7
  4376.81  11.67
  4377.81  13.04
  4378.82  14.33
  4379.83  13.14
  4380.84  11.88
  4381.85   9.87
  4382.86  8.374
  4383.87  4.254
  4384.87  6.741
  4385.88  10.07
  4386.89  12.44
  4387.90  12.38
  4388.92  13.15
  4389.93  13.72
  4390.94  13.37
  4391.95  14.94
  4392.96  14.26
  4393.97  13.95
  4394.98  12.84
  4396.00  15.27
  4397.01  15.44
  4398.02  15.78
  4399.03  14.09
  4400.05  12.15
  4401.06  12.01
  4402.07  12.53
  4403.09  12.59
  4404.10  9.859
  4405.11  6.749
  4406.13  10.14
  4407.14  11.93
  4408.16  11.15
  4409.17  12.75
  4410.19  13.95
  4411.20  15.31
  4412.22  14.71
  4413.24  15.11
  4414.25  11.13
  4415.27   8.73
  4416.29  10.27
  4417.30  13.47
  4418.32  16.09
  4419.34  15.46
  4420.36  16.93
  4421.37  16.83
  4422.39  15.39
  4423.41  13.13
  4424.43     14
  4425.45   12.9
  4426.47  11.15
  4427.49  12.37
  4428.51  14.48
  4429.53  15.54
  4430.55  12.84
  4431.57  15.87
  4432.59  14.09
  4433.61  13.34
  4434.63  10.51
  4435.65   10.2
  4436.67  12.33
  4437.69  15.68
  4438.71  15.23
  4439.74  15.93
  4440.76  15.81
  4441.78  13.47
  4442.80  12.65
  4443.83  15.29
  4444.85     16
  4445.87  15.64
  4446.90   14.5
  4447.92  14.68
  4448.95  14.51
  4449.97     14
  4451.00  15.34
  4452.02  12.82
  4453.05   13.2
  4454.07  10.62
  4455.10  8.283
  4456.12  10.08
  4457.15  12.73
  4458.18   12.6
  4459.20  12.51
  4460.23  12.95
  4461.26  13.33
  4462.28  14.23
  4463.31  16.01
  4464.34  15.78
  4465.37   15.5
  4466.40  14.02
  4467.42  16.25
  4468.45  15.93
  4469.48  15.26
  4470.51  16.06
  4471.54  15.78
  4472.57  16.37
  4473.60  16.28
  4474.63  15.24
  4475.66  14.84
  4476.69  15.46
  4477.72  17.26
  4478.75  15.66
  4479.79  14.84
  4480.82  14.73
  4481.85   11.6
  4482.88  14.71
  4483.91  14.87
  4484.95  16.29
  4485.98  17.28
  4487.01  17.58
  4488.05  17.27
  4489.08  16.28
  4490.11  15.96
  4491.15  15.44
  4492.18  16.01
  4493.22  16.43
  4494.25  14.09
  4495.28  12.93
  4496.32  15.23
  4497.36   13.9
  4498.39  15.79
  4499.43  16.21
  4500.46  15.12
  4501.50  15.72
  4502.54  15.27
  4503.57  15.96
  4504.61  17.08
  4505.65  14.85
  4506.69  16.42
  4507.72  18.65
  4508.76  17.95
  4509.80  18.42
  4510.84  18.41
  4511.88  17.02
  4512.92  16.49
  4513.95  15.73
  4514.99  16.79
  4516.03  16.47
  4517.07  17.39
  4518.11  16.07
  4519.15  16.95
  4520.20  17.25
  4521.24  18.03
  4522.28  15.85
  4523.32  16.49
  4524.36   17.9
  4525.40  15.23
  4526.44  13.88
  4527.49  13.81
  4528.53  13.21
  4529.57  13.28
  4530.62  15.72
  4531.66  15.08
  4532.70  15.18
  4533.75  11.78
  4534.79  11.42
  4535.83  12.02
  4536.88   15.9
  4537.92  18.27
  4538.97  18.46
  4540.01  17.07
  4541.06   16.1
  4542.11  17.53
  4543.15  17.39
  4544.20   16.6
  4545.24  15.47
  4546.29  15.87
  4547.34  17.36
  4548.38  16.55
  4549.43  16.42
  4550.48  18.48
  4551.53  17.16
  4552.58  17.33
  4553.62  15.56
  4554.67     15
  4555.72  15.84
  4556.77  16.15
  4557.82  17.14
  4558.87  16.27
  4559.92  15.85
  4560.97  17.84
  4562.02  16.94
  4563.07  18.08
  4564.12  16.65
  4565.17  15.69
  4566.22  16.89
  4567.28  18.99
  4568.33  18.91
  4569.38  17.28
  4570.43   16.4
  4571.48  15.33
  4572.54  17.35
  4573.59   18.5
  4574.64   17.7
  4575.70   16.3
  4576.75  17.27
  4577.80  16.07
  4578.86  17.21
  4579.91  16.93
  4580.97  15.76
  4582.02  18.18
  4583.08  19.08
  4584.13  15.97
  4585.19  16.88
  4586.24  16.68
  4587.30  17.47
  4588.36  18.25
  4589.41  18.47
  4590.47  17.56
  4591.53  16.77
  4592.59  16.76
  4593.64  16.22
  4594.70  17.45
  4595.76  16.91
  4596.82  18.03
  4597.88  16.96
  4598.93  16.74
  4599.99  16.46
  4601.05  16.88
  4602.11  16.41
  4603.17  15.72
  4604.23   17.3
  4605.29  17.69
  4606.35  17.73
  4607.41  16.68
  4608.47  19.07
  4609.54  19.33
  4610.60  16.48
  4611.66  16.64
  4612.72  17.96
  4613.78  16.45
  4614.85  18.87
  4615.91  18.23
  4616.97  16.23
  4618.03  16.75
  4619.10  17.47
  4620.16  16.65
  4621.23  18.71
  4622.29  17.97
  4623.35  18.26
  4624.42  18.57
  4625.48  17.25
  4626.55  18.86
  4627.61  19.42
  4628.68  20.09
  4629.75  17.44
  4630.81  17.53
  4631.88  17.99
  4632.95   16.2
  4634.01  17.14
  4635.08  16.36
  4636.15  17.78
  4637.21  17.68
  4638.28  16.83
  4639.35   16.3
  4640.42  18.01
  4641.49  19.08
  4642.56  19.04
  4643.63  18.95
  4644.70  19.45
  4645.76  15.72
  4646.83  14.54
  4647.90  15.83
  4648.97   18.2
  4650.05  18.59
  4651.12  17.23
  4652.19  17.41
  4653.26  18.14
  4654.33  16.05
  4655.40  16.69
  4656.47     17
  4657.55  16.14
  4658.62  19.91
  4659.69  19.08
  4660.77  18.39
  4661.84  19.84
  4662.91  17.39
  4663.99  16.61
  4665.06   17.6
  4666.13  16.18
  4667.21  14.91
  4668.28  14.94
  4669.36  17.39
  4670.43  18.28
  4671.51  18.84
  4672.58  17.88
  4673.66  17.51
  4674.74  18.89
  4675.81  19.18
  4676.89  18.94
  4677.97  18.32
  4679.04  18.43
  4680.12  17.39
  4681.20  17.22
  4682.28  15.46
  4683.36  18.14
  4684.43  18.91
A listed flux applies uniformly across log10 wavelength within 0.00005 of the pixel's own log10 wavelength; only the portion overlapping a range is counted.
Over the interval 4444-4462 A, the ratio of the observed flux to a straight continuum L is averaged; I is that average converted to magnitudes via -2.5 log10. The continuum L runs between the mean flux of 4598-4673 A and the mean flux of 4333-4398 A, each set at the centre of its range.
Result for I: 0.10 mag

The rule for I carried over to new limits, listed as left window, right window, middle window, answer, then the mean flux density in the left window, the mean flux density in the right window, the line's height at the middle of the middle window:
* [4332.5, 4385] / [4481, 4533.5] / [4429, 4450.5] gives 0.025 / 12.9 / 15.9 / 14.5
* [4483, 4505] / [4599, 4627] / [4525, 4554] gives 0.050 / 15.7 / 17.5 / 16.4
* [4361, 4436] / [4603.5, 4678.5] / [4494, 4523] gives -0.084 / 13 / 17.7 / 15.1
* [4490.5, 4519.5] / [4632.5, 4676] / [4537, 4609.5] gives -0.018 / 16.2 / 17.5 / 16.8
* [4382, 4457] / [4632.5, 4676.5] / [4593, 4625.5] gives -0.046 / 13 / 17.5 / 16.6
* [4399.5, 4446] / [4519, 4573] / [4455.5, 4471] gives 0.008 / 13.3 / 16.2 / 14.3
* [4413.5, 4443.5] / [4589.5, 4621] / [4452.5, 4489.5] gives -0.008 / 13.7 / 17.2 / 14.5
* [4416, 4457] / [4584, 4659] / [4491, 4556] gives -0.034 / 13.8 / 17.4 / 15.5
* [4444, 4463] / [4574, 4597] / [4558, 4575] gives -0.035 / 13.3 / 17.2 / 16.6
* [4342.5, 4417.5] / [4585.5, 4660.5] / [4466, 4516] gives -0.068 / 12.7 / 17.5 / 14.9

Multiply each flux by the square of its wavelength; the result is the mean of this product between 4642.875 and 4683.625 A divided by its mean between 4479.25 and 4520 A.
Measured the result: 1.18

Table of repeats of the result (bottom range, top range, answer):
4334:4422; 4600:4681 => 1.53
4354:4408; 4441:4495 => 1.21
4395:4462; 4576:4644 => 1.42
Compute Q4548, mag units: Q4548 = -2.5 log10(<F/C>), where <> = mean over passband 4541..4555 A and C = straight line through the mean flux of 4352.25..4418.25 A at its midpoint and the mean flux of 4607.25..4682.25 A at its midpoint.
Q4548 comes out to -0.06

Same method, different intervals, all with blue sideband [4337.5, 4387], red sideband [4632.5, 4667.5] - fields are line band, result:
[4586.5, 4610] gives -0.05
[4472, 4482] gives -0.06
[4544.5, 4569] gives -0.06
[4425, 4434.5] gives 0.02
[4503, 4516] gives -0.13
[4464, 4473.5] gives -0.09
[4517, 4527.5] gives -0.07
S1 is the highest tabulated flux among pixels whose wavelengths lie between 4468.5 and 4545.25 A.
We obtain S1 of 18.65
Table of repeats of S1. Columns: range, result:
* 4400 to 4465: 16.93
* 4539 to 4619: 19.33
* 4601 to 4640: 20.09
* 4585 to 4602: 18.47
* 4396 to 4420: 16.09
